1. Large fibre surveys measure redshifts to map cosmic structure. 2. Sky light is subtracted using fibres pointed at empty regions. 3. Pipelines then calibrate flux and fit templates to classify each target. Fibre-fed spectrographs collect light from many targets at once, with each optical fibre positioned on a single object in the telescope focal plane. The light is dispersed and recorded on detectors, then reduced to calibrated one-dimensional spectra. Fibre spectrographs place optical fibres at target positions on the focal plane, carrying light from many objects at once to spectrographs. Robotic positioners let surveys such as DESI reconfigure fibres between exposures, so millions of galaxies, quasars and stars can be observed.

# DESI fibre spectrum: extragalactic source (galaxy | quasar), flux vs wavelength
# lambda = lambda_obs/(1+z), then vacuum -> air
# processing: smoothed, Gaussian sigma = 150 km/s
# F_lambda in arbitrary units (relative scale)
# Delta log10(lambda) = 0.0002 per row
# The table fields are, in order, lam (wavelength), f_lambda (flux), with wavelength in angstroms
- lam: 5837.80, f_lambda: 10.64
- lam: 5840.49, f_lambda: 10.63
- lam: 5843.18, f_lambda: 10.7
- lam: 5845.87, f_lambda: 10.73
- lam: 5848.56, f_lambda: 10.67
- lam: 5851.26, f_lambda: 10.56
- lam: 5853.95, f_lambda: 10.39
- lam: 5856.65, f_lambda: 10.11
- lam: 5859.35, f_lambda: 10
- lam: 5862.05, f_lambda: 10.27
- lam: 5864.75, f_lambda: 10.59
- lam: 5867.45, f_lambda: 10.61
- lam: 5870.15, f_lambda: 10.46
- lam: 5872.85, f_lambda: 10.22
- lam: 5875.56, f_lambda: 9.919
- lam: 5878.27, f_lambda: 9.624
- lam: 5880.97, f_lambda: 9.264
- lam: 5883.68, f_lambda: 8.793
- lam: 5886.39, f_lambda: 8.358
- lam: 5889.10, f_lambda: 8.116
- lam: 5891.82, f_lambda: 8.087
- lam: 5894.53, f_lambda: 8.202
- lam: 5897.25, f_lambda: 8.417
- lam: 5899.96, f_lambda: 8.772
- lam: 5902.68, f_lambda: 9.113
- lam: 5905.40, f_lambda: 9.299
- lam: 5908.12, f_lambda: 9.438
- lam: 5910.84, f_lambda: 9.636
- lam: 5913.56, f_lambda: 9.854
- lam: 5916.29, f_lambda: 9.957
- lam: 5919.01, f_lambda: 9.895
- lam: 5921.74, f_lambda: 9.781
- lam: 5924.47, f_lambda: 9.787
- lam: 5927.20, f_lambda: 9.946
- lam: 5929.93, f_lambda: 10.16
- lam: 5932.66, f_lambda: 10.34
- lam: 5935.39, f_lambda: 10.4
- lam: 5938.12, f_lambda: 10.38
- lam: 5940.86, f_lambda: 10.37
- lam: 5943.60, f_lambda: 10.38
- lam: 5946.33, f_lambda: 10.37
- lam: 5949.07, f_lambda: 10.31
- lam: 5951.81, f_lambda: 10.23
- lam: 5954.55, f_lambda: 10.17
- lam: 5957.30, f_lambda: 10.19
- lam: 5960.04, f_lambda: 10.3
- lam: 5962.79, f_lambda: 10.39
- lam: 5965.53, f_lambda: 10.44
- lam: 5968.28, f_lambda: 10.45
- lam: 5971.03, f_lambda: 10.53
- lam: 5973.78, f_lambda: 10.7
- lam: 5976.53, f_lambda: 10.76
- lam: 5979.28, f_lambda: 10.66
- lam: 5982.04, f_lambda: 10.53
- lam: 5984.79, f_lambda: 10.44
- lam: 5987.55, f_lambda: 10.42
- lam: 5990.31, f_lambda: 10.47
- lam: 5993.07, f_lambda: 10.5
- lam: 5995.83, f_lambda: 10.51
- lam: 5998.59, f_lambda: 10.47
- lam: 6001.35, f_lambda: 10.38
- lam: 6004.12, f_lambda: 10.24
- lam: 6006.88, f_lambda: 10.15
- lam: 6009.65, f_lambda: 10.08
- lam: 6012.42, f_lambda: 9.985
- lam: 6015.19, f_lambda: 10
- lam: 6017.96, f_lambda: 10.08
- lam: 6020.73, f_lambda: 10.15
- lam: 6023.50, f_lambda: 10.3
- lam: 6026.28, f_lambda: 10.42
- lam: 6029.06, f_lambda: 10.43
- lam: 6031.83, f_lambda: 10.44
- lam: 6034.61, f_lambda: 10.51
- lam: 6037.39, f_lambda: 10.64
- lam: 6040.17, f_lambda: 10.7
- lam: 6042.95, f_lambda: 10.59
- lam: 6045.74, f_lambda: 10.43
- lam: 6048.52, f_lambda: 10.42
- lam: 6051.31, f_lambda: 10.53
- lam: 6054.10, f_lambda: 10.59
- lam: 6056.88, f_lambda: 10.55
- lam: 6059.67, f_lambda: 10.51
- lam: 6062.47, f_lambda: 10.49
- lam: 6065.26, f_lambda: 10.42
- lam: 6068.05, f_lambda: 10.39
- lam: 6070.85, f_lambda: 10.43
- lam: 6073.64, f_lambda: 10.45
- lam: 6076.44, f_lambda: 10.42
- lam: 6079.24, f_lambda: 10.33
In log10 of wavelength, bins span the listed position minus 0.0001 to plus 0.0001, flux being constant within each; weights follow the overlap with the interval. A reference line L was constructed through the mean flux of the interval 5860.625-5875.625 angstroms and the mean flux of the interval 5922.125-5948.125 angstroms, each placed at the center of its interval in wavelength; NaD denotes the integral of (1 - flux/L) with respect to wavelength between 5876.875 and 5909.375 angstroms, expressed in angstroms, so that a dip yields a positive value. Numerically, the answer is 4.8 angstroms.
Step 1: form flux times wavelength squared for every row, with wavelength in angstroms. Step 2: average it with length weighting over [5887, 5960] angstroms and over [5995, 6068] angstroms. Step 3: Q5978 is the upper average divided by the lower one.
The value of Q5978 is 1.1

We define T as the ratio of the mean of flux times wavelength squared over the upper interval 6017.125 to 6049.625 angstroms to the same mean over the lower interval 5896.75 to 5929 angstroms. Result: 1.14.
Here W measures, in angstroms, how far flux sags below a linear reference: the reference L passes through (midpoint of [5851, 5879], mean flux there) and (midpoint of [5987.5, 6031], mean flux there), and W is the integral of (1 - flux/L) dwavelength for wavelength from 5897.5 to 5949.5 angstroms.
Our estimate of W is 2.0 angstroms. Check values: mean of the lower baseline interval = 10.3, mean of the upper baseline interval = 10.3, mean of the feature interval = 9.87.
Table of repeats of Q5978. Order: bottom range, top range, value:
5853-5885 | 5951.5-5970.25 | 1.06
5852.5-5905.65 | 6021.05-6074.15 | 1.18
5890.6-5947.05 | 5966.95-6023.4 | 1.10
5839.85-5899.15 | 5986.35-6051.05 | 1.12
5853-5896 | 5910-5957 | 1.08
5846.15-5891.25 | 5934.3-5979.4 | 1.09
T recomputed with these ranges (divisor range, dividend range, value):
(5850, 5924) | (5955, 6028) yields 1.12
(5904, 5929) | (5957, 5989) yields 1.10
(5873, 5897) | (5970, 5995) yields 1.23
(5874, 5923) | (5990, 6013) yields 1.17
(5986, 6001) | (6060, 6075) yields 1.02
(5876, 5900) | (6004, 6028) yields 1.22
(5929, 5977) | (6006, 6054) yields 1.02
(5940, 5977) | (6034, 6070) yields 1.04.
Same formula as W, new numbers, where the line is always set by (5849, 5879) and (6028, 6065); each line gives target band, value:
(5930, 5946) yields 0.0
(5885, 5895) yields 2.1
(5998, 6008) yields 0.2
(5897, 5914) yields 1.8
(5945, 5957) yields 0.2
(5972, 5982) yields -0.2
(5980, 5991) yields 0.0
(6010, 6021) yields 0.5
